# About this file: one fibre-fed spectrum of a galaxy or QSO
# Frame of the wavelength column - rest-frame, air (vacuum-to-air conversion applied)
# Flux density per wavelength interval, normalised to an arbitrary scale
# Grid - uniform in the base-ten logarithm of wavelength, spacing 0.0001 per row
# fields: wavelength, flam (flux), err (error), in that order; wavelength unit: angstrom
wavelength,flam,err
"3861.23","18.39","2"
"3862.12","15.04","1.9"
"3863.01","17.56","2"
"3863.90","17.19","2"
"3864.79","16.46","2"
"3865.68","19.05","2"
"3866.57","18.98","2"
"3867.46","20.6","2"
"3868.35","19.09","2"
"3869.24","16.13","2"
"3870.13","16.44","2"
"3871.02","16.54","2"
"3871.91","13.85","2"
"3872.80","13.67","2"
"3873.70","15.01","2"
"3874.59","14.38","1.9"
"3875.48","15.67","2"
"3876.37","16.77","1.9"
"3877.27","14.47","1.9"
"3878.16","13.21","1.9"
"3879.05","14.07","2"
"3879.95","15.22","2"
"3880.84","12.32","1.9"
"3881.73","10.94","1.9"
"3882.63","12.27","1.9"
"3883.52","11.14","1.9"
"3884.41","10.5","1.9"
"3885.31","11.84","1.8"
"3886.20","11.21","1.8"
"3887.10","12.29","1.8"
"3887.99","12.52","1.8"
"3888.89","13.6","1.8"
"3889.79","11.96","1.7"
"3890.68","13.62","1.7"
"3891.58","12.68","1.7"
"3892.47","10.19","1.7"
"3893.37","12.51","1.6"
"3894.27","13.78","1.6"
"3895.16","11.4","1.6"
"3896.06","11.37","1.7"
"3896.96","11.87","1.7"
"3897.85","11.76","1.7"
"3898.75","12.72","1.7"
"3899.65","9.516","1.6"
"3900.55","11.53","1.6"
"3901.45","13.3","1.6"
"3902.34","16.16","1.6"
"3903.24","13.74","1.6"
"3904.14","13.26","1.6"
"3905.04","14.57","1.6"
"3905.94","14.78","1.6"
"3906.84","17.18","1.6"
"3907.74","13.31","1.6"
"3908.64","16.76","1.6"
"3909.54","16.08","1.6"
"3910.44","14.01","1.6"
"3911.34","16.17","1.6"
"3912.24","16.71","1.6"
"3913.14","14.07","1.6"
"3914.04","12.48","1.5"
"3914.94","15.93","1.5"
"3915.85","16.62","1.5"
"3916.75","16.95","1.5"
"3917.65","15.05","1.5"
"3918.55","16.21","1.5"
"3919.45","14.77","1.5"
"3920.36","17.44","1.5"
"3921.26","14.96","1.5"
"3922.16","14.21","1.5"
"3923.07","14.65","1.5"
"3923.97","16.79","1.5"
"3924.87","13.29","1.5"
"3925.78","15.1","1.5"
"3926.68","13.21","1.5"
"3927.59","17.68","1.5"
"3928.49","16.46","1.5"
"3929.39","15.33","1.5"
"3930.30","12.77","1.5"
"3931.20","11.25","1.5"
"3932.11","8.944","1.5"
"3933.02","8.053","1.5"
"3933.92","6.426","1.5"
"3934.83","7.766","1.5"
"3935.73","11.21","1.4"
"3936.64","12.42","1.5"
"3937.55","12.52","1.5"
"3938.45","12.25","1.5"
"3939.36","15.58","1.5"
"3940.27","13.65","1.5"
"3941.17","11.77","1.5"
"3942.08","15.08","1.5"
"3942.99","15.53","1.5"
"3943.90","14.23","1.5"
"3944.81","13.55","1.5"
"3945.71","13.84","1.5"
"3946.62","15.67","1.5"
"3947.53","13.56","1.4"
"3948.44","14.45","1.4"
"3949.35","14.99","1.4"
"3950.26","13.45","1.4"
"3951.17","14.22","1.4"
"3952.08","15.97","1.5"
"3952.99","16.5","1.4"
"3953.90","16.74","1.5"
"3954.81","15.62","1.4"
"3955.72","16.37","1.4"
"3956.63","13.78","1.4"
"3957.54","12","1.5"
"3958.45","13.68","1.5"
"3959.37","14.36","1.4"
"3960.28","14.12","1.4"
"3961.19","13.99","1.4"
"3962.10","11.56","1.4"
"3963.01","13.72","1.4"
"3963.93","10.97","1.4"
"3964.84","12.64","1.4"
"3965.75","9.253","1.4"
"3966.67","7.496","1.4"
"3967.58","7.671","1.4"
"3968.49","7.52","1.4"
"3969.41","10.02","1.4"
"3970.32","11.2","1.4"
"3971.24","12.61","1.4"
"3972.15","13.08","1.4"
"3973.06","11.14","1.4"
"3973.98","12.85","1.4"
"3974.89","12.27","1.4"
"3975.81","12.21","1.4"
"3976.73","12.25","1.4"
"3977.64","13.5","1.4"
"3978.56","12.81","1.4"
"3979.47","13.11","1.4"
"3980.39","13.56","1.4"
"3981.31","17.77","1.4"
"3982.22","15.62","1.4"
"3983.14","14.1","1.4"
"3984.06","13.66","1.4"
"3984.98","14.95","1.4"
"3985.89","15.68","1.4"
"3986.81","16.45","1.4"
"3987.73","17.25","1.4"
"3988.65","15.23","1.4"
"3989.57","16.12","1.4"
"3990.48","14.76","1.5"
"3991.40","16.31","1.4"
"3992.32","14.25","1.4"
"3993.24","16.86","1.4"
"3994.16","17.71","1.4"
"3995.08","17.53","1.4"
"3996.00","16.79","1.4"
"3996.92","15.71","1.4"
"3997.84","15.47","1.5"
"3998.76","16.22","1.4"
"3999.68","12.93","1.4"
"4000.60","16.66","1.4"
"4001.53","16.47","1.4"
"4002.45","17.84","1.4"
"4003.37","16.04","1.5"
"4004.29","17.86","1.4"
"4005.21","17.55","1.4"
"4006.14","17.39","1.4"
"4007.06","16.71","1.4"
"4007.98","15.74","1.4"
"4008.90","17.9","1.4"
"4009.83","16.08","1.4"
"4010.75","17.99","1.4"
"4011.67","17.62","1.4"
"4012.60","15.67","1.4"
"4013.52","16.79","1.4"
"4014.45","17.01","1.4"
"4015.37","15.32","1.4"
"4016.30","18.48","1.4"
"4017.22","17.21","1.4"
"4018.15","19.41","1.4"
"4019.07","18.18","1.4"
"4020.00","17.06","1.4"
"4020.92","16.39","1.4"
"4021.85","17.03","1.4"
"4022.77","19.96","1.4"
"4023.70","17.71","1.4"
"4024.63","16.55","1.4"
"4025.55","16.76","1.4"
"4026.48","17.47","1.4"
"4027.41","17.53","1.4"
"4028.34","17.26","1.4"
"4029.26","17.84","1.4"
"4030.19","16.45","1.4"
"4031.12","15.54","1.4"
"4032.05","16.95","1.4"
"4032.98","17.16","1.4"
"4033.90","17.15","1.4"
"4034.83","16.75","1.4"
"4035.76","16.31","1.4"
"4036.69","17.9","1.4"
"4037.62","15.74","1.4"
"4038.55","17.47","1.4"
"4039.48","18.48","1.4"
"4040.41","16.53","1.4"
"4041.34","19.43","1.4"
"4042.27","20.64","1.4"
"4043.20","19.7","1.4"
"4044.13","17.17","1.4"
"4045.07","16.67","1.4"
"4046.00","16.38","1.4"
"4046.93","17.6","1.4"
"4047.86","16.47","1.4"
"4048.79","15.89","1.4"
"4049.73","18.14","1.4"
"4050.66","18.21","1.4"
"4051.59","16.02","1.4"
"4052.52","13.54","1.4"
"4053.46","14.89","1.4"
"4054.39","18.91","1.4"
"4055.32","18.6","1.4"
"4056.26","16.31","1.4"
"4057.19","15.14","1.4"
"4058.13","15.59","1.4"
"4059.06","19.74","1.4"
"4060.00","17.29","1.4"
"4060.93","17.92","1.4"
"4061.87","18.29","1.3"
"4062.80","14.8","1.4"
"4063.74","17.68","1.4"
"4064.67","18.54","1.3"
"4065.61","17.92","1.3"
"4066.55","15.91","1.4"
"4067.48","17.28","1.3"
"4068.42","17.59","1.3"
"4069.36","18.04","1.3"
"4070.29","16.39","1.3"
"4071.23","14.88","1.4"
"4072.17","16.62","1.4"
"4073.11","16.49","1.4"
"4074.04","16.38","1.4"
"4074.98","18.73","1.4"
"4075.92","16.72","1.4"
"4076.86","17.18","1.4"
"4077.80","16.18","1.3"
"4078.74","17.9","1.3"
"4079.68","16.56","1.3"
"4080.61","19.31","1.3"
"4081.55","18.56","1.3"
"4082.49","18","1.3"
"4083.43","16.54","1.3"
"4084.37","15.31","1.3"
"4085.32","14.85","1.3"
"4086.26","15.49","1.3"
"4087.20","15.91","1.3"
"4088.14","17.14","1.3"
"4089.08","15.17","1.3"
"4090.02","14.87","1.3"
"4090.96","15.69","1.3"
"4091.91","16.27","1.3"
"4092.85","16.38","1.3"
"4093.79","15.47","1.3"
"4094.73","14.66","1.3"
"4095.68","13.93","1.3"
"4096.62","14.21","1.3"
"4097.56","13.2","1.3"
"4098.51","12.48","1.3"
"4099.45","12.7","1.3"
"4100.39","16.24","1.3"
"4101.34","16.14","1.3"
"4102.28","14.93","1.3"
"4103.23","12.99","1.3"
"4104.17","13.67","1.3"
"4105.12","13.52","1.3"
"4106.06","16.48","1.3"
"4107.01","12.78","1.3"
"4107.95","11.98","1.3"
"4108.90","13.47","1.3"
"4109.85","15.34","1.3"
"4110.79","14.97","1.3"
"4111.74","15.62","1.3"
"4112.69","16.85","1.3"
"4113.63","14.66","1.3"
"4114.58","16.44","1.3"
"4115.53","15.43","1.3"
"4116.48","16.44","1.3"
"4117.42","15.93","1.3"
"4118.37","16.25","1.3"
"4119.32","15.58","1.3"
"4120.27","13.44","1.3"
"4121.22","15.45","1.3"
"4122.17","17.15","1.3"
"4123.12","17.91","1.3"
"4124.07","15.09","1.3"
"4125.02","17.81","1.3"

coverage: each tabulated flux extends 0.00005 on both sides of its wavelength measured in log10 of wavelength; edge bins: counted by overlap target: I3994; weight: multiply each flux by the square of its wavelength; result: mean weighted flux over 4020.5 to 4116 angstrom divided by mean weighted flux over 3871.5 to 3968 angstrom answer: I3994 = 1.3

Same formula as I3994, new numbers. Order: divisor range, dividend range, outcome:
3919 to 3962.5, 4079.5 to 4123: 1.20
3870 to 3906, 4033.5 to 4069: 1.43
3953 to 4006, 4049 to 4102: 1.21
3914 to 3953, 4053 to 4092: 1.30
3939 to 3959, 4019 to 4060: 1.24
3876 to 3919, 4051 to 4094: 1.35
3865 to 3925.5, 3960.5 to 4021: 1.09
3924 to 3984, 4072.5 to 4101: 1.31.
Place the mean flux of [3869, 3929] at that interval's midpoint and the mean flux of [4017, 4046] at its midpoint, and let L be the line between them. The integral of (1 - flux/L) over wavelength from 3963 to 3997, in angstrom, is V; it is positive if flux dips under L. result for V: 5.5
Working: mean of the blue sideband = 14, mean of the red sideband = 17.5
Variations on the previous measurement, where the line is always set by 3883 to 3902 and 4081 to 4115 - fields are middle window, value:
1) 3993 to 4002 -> -1.8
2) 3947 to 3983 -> 0.1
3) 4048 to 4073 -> -4.1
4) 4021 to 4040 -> -4.2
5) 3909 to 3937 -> -3.5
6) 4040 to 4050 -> -2.4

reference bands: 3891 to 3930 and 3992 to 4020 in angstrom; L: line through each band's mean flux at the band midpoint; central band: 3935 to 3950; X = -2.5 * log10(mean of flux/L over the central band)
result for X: 0.11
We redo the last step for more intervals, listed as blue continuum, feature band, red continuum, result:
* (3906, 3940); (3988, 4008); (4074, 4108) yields -0.110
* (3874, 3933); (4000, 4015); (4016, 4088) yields -0.050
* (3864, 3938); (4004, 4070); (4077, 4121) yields -0.157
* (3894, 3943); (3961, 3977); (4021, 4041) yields 0.338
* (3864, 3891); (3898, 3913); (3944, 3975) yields -0.025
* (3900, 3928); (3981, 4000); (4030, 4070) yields 0.031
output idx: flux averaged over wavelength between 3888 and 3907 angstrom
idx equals 12.9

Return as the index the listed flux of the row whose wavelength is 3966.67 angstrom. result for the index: 7.496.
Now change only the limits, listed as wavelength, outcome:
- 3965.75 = 9.253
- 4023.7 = 17.71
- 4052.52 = 13.54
